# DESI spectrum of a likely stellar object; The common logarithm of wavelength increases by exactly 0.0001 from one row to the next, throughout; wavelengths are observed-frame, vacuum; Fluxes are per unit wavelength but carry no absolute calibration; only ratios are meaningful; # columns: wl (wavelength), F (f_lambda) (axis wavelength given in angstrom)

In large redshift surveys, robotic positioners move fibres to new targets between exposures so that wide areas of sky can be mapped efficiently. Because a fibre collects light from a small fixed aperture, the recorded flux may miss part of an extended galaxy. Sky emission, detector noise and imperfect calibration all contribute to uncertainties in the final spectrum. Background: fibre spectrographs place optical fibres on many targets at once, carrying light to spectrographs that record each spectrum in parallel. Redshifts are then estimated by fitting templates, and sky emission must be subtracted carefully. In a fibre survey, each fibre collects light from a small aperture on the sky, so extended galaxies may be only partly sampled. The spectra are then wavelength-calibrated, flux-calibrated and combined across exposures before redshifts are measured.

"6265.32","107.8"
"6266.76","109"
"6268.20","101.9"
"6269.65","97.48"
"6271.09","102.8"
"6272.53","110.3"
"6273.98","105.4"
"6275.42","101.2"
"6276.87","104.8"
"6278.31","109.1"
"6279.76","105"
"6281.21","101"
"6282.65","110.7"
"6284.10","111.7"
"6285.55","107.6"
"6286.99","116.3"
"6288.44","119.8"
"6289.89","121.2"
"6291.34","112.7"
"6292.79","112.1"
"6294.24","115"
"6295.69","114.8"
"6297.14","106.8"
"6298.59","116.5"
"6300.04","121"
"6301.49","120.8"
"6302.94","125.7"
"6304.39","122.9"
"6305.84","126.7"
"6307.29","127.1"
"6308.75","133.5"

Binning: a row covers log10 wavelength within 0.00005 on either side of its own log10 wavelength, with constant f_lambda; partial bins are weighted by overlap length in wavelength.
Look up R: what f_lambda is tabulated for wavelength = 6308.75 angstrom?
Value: 133.5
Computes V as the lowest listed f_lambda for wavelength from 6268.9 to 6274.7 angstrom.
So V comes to 97.48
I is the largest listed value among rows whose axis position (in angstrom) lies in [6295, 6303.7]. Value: 125.7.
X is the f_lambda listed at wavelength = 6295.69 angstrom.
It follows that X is 114.8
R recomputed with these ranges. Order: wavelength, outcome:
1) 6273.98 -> 105.4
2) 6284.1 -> 111.7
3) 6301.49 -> 120.8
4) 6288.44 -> 119.8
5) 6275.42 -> 101.2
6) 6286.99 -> 116.3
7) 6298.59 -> 116.5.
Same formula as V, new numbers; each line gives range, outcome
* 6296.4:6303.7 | 106.8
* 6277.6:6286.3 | 101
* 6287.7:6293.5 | 112.1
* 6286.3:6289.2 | 116.3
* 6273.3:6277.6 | 101.2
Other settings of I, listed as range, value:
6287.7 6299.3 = 121.2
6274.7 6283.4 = 110.7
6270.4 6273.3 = 110.3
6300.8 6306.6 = 126.7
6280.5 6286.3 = 111.7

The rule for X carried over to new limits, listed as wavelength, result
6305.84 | 126.7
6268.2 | 101.9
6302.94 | 125.7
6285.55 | 107.6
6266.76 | 109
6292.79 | 112.1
